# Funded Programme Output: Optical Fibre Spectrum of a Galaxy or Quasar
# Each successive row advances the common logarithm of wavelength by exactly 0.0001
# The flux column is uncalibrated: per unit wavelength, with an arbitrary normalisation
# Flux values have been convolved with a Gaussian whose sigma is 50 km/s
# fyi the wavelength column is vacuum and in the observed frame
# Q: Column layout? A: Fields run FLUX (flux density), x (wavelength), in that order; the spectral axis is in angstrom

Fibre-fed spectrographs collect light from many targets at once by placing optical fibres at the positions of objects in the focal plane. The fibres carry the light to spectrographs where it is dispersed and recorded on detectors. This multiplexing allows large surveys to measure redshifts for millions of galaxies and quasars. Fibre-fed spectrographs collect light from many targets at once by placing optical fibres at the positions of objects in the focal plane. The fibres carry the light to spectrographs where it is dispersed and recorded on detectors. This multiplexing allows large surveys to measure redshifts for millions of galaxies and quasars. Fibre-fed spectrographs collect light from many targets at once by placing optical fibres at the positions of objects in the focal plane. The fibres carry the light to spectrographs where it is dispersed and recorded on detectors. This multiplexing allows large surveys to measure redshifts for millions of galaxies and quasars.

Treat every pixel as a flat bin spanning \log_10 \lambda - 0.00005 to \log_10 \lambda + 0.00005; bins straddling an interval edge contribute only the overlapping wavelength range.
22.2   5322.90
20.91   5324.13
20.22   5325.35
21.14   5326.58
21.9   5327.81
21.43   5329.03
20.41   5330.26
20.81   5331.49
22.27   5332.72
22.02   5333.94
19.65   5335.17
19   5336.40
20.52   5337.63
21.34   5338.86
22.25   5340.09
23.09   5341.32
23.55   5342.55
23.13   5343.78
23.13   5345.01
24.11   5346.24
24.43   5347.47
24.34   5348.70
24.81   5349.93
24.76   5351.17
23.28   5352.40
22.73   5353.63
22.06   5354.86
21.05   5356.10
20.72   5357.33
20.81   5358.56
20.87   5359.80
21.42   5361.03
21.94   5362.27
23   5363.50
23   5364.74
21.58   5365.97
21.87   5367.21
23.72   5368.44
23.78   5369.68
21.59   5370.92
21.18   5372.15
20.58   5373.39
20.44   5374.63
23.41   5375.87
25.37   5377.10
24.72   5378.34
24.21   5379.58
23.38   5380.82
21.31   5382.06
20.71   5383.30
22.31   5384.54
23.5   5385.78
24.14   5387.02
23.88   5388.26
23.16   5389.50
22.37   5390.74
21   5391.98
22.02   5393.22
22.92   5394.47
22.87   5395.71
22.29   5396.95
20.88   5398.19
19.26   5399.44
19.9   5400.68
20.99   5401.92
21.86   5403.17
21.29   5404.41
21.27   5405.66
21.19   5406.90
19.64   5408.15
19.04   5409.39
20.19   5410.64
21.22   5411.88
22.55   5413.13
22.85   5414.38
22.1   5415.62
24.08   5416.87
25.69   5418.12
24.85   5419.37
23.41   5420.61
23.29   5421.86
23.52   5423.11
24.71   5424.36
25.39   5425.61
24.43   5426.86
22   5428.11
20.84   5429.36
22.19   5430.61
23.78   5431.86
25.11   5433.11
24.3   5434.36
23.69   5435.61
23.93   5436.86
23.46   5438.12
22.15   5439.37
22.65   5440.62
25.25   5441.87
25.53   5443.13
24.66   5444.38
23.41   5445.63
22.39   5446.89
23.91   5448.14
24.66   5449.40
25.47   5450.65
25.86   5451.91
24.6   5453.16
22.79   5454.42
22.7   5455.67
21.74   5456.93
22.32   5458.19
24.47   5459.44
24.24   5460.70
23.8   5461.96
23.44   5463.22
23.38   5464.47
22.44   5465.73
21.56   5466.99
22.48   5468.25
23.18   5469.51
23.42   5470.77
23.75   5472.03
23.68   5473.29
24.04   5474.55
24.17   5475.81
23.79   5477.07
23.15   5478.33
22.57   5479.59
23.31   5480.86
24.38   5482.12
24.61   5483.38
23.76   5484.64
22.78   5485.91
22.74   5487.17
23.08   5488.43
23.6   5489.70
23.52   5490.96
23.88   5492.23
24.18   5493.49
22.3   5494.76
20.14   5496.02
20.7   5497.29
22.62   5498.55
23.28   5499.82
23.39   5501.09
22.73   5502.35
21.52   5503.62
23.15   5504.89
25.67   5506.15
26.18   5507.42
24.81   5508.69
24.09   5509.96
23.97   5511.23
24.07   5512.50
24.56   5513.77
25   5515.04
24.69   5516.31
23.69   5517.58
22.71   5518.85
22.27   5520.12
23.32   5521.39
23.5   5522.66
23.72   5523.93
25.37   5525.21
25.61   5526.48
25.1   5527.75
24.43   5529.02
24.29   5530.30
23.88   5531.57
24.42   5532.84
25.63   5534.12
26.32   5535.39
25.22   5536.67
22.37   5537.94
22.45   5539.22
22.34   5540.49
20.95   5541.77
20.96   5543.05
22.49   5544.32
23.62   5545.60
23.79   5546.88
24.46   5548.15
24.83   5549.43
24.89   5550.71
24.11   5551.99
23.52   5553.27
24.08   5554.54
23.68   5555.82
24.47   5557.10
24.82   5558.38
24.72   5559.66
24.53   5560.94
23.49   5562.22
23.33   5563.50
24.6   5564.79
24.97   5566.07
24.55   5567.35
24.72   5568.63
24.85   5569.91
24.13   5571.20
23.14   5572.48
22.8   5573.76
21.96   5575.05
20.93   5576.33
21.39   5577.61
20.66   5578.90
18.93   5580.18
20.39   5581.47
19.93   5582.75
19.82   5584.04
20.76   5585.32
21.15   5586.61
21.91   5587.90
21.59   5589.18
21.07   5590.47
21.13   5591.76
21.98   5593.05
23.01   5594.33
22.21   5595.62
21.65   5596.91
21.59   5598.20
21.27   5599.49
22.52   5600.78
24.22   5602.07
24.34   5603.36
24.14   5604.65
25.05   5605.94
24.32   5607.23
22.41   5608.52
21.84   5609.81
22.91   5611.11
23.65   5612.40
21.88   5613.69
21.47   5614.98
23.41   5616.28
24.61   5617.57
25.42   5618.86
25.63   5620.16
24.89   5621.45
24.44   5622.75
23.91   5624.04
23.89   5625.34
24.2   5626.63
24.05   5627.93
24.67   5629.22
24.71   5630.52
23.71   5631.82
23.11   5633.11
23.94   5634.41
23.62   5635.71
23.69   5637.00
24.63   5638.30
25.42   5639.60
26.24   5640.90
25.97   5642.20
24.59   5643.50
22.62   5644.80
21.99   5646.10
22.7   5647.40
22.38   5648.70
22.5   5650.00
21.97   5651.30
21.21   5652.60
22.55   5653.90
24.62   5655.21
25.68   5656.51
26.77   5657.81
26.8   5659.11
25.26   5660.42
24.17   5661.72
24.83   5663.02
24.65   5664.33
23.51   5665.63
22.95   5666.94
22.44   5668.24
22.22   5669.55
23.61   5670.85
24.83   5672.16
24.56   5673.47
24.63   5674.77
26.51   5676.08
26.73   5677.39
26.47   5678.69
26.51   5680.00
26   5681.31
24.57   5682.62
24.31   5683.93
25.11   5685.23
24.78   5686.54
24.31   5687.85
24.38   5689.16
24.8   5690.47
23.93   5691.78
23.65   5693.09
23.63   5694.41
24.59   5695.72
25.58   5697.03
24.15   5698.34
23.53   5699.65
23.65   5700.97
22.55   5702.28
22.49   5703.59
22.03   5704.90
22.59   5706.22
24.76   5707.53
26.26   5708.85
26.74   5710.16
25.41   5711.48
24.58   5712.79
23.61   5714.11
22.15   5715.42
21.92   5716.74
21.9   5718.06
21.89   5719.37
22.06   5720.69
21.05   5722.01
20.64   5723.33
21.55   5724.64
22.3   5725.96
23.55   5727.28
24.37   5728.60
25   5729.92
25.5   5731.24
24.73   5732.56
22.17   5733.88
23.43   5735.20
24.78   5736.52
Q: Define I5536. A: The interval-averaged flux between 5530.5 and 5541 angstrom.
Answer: 24.1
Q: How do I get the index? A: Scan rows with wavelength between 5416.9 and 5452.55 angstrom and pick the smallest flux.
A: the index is 20.84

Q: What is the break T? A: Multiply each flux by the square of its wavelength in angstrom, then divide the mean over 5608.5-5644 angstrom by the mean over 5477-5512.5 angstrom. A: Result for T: 1.08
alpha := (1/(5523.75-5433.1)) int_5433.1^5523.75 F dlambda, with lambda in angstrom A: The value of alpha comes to 23.6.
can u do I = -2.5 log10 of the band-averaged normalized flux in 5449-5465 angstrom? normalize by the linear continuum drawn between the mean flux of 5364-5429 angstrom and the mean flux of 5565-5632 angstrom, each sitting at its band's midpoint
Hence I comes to -0.06 mag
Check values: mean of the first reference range 22.4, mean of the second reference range 22.9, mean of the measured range 23.8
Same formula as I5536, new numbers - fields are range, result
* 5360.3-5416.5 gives 22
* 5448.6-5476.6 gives 23.6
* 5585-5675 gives 23.5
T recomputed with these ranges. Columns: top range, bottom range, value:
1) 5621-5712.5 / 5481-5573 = 1.07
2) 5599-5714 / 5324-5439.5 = 1.19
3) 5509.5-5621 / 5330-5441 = 1.11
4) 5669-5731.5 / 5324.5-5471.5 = 1.18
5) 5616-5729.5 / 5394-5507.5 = 1.13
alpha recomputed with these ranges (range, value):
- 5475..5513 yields 23.4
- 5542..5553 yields 23.5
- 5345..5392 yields 22.7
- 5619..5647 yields 24.3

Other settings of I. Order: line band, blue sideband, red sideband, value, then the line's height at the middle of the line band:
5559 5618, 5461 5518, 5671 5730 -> 0.052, 23.7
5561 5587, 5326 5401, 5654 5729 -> 0.049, 23.4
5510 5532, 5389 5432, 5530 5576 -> -0.029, 23.5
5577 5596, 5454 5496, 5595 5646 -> 0.126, 23.6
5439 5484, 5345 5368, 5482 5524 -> -0.018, 23.2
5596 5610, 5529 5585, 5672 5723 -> 0.024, 23.6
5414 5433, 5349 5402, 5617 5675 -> -0.044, 22.7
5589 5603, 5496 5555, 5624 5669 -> 0.086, 23.9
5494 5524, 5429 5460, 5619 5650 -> 0.019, 23.8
